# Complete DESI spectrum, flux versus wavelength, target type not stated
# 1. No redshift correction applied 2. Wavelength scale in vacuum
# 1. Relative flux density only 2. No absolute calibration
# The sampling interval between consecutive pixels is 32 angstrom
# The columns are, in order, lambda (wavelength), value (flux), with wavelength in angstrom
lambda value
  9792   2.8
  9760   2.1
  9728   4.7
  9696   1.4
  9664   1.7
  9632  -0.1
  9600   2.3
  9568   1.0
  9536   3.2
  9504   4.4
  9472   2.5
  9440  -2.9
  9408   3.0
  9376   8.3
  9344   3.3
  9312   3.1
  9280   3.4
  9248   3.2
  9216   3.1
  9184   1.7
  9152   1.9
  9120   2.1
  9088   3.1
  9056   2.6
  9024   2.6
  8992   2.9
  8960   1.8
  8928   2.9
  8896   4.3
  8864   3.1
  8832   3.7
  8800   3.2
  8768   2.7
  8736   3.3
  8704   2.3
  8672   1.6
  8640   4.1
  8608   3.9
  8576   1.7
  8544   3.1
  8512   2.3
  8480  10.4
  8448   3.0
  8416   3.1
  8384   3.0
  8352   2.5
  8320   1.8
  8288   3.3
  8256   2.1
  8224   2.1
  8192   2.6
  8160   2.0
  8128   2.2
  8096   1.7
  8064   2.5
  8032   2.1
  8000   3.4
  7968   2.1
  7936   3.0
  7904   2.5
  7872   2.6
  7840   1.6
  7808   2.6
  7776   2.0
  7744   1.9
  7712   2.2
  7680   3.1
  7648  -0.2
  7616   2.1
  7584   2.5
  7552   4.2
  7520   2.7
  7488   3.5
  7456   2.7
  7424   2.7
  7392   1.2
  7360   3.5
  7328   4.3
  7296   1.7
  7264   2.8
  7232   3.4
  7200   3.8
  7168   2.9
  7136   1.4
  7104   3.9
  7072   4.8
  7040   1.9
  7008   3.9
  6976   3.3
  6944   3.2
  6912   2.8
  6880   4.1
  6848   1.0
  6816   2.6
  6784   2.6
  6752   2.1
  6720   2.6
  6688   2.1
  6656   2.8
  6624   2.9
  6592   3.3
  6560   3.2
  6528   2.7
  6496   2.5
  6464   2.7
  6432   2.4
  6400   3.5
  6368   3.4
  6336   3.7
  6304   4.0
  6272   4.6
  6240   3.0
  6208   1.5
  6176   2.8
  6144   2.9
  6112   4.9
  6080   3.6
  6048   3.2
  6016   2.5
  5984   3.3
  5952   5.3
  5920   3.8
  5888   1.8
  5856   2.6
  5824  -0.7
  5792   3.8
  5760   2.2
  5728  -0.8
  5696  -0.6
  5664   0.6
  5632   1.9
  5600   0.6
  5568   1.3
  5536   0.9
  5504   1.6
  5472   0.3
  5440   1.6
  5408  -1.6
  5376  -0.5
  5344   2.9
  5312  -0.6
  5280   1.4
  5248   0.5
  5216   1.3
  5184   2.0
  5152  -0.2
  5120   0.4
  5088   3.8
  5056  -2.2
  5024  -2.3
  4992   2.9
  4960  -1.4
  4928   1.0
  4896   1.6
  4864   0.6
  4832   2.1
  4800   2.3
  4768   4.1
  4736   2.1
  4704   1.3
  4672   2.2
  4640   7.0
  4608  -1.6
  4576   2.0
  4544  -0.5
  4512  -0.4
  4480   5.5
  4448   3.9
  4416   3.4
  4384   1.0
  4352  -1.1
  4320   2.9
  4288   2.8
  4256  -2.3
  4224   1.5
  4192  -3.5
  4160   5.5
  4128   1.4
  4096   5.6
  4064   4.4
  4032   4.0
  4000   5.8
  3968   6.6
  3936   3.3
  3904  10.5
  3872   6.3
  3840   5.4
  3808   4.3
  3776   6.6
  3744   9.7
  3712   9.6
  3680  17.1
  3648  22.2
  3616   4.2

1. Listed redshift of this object 1.271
